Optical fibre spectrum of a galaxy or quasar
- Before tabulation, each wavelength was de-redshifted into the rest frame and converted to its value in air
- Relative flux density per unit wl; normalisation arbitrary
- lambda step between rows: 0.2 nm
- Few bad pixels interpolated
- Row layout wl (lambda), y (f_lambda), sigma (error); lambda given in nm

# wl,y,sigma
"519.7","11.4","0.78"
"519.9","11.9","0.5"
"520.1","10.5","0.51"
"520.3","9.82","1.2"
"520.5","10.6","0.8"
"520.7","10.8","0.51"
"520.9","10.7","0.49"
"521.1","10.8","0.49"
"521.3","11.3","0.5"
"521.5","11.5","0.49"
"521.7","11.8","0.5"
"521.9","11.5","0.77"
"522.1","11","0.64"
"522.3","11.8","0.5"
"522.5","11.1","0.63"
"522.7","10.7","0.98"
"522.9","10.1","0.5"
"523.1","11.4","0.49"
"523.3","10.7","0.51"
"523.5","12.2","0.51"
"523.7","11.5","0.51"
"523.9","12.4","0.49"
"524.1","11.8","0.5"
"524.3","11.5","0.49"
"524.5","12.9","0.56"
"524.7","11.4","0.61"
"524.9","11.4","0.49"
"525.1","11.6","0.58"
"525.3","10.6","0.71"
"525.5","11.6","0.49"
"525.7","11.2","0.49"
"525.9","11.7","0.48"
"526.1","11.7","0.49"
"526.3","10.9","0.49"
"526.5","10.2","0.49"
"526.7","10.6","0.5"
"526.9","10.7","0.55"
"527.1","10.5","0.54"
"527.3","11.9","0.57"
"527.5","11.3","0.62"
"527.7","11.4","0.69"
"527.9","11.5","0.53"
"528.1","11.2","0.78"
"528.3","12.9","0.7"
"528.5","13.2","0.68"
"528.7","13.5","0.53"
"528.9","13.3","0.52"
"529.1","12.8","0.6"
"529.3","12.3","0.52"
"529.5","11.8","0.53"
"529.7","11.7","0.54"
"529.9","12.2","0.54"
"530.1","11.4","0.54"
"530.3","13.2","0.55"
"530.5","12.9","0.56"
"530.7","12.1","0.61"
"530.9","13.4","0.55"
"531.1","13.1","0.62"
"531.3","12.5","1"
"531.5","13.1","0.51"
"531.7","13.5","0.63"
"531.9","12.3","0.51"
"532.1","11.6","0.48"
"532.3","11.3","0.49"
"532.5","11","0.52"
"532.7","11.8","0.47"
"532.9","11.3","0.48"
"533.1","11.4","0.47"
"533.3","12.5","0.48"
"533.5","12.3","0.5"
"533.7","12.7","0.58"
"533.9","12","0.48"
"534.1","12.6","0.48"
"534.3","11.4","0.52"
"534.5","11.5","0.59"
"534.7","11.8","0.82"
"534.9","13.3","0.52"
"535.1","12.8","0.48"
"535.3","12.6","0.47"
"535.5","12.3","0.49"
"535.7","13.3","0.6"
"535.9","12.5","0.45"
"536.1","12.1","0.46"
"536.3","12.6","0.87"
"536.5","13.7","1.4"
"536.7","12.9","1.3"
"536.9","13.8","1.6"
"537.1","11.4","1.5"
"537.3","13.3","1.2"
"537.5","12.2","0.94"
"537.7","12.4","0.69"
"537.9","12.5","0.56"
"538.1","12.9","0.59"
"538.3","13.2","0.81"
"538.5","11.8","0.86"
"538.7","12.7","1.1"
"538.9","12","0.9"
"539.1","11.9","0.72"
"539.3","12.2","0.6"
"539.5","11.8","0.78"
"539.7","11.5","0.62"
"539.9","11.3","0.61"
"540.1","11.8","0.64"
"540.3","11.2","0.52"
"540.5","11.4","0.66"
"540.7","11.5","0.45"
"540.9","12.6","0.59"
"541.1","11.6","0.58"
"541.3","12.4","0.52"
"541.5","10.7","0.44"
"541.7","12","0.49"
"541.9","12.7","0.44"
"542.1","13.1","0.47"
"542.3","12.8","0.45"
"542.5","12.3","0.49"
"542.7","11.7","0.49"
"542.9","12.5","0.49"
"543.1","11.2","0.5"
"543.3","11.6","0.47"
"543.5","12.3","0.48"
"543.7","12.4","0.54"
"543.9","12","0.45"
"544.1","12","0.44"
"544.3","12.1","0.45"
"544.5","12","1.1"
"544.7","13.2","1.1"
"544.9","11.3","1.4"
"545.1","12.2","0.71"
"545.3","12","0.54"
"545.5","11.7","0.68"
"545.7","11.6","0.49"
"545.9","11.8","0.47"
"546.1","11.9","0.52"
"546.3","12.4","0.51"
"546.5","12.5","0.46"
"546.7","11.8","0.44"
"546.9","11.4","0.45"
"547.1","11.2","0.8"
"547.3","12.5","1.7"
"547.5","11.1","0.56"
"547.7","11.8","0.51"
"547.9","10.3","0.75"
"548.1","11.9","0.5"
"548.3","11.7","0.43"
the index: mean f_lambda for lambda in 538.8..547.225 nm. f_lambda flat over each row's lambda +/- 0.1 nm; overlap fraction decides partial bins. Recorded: 11.9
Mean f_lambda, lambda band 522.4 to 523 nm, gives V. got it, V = 10.6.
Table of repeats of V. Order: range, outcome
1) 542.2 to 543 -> 12.3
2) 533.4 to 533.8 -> 12.5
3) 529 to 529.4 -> 12.6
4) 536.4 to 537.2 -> 13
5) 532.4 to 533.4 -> 11.6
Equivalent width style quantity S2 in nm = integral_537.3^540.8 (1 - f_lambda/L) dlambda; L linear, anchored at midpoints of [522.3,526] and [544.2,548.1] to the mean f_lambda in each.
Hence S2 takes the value -0.10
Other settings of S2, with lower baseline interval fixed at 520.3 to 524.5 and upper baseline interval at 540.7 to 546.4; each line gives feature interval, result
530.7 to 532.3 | -0.14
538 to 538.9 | -0.05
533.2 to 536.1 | -0.16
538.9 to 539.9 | 0.01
